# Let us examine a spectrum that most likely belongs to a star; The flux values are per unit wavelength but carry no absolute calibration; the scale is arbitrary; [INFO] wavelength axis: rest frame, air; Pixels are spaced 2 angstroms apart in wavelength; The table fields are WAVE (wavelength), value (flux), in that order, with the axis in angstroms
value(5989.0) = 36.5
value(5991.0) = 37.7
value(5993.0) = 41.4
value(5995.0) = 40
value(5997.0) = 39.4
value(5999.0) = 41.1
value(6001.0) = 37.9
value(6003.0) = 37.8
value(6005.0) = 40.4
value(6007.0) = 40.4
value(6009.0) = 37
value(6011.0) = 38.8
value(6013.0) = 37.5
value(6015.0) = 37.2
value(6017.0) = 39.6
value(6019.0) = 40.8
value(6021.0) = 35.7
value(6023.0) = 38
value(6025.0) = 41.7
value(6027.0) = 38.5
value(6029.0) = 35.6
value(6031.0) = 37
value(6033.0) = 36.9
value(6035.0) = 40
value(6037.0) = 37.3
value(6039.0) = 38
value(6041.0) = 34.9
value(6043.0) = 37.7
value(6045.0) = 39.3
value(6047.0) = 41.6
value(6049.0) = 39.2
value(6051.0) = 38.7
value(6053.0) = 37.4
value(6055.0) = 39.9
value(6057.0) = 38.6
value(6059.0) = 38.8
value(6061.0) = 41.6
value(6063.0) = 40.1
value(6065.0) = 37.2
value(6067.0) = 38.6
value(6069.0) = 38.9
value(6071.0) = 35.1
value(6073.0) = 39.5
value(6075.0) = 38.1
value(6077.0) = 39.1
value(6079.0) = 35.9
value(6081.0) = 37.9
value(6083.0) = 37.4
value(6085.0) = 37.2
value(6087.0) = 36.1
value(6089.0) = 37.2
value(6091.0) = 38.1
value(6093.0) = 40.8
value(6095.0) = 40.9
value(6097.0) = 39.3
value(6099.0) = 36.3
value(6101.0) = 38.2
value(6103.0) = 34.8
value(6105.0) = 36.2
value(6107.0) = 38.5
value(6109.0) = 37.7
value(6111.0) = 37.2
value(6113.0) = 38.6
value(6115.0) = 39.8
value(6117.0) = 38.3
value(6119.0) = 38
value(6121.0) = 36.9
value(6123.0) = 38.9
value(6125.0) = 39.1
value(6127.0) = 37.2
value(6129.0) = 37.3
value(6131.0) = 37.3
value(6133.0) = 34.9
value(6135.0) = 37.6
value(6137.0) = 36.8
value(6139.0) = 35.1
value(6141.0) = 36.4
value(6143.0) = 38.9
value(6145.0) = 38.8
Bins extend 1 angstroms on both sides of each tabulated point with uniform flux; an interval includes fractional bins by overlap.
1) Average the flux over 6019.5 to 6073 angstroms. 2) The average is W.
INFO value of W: 38.4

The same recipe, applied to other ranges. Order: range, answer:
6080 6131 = 37.9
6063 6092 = 37.7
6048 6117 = 38.2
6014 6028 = 38.8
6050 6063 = 39.2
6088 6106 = 38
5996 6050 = 38.5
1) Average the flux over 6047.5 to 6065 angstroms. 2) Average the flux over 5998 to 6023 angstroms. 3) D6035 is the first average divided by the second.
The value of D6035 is 1.0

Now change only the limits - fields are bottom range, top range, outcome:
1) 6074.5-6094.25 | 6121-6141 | 0.98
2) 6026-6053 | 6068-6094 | 0.99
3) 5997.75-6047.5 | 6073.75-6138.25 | 0.98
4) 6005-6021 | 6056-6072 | 1.00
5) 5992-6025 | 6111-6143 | 0.96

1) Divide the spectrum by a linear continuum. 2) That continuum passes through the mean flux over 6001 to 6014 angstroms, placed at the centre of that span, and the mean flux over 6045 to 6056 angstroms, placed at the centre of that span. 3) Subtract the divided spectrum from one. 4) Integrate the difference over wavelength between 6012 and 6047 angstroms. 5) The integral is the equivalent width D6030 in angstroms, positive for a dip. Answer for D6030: 0.8 angstroms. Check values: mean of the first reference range 38.6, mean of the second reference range 39.4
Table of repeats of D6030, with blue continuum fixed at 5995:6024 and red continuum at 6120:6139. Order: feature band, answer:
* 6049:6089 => -0.2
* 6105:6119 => -0.3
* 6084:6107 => -0.1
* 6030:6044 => 0.4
